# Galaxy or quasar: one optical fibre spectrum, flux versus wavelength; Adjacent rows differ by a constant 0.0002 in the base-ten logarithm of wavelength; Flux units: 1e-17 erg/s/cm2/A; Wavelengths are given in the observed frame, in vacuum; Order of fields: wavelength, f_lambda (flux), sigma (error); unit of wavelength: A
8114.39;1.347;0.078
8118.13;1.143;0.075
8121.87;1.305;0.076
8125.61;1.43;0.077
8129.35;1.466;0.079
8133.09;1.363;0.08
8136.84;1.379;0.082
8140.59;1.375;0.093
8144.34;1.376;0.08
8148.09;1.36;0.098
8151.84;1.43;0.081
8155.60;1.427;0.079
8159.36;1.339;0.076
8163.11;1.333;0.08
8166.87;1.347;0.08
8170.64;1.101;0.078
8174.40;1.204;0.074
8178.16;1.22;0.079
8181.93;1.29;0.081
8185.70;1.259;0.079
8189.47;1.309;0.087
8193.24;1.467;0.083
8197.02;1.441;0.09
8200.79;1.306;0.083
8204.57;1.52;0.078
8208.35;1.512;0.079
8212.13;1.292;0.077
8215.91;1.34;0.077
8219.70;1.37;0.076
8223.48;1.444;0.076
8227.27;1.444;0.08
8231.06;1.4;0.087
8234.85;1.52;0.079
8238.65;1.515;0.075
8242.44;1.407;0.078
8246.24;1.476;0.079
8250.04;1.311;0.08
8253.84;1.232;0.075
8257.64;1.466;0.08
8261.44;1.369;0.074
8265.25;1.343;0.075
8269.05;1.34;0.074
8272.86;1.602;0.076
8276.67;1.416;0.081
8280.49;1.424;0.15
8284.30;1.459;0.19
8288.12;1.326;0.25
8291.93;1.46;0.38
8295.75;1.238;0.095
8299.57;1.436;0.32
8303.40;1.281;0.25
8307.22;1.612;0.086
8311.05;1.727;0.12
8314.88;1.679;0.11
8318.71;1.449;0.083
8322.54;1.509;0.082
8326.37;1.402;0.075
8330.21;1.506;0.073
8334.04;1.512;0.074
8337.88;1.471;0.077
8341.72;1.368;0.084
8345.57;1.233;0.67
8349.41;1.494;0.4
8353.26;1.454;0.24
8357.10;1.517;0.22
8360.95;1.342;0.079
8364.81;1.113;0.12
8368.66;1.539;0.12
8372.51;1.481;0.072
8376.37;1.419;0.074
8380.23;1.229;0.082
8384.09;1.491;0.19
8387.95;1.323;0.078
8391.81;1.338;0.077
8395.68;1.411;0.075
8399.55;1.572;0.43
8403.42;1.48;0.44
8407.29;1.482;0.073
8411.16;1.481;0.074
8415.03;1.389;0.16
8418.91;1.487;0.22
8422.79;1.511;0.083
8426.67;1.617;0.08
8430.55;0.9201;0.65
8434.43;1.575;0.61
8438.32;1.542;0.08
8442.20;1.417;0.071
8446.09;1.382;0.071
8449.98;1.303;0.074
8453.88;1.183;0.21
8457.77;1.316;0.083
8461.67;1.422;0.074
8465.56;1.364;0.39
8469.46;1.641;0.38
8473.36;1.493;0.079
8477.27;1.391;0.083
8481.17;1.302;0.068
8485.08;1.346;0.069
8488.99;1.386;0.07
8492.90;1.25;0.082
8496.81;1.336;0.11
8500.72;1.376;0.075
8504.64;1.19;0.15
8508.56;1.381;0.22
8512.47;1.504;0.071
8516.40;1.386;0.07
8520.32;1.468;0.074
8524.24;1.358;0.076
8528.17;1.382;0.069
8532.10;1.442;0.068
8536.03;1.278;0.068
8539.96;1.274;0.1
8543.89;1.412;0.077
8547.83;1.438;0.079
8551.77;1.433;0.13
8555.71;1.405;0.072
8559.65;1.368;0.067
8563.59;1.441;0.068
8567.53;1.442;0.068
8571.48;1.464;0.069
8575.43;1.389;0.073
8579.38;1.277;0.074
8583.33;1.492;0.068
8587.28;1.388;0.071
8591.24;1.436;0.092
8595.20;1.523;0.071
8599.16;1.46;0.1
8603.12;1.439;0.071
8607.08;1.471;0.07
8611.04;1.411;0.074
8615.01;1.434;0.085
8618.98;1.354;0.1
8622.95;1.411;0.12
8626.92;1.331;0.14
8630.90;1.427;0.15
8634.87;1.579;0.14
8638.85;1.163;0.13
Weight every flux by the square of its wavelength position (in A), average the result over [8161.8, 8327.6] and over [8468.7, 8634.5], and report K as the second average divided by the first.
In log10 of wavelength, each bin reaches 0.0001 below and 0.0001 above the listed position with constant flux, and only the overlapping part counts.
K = 1.08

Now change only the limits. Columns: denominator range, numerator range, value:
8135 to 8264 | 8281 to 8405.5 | 1.08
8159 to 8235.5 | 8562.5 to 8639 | 1.16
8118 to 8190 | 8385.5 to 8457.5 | 1.13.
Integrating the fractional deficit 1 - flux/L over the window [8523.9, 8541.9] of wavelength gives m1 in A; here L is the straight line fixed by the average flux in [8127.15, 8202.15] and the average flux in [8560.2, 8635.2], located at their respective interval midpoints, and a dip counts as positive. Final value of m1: 0.9 A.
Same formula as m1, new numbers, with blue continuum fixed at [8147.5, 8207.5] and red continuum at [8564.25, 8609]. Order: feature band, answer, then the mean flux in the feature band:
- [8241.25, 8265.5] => -0.32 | 1.37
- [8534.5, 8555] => 0.77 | 1.37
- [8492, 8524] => 1.16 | 1.37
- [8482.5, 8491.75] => 0.39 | 1.35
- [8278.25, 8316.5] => -2.70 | 1.46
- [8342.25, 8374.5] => -0.35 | 1.4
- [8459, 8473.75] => -0.68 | 1.47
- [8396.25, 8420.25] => -1.47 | 1.48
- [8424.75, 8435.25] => 0.37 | 1.35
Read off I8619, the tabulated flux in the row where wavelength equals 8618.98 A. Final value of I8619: 1.354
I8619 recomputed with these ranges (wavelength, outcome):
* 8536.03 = 1.278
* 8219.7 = 1.37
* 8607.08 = 1.471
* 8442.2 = 1.417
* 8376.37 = 1.419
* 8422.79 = 1.511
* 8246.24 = 1.476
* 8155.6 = 1.427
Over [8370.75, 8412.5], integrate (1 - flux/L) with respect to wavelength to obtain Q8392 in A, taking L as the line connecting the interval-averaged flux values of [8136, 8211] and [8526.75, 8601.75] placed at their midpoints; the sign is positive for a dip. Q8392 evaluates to -1.4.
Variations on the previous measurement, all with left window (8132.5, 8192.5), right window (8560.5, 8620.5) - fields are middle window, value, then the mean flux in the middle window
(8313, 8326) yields -1.61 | 1.53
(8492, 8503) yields 0.63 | 1.32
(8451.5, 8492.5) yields 0.58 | 1.38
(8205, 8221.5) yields -0.71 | 1.39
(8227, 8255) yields -1.57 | 1.42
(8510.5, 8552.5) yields 0.48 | 1.4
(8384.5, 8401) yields -0.42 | 1.41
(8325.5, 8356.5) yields -1.57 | 1.43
